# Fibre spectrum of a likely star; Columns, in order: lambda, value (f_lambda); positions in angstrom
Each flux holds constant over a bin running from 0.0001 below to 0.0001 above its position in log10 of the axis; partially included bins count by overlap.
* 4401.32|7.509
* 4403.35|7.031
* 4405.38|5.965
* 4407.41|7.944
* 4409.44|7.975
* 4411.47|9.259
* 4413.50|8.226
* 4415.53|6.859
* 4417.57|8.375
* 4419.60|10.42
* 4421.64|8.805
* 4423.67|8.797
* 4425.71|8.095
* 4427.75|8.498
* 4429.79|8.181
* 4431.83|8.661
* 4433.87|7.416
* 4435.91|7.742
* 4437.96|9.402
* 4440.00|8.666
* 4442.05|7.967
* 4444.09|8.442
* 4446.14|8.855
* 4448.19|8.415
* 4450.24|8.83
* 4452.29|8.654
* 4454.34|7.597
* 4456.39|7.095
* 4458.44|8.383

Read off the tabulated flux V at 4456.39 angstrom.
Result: 7.095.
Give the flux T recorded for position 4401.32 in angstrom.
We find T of 7.509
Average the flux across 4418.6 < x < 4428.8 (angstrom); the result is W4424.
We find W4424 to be 8.92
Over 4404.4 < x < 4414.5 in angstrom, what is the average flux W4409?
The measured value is 7.88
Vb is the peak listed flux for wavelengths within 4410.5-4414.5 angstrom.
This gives 9.259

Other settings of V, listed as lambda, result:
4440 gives 8.666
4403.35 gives 7.031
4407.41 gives 7.944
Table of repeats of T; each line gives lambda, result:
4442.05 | 7.967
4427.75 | 8.498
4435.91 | 7.742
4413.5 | 8.226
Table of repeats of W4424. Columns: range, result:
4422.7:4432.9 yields 8.44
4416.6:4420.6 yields 9.42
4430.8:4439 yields 8.31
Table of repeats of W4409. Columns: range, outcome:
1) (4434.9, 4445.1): 8.44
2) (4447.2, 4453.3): 8.63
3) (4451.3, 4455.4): 8.12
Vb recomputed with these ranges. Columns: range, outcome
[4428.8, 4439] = 9.402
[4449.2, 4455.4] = 8.83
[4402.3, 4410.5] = 7.975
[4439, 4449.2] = 8.855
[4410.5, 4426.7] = 10.42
